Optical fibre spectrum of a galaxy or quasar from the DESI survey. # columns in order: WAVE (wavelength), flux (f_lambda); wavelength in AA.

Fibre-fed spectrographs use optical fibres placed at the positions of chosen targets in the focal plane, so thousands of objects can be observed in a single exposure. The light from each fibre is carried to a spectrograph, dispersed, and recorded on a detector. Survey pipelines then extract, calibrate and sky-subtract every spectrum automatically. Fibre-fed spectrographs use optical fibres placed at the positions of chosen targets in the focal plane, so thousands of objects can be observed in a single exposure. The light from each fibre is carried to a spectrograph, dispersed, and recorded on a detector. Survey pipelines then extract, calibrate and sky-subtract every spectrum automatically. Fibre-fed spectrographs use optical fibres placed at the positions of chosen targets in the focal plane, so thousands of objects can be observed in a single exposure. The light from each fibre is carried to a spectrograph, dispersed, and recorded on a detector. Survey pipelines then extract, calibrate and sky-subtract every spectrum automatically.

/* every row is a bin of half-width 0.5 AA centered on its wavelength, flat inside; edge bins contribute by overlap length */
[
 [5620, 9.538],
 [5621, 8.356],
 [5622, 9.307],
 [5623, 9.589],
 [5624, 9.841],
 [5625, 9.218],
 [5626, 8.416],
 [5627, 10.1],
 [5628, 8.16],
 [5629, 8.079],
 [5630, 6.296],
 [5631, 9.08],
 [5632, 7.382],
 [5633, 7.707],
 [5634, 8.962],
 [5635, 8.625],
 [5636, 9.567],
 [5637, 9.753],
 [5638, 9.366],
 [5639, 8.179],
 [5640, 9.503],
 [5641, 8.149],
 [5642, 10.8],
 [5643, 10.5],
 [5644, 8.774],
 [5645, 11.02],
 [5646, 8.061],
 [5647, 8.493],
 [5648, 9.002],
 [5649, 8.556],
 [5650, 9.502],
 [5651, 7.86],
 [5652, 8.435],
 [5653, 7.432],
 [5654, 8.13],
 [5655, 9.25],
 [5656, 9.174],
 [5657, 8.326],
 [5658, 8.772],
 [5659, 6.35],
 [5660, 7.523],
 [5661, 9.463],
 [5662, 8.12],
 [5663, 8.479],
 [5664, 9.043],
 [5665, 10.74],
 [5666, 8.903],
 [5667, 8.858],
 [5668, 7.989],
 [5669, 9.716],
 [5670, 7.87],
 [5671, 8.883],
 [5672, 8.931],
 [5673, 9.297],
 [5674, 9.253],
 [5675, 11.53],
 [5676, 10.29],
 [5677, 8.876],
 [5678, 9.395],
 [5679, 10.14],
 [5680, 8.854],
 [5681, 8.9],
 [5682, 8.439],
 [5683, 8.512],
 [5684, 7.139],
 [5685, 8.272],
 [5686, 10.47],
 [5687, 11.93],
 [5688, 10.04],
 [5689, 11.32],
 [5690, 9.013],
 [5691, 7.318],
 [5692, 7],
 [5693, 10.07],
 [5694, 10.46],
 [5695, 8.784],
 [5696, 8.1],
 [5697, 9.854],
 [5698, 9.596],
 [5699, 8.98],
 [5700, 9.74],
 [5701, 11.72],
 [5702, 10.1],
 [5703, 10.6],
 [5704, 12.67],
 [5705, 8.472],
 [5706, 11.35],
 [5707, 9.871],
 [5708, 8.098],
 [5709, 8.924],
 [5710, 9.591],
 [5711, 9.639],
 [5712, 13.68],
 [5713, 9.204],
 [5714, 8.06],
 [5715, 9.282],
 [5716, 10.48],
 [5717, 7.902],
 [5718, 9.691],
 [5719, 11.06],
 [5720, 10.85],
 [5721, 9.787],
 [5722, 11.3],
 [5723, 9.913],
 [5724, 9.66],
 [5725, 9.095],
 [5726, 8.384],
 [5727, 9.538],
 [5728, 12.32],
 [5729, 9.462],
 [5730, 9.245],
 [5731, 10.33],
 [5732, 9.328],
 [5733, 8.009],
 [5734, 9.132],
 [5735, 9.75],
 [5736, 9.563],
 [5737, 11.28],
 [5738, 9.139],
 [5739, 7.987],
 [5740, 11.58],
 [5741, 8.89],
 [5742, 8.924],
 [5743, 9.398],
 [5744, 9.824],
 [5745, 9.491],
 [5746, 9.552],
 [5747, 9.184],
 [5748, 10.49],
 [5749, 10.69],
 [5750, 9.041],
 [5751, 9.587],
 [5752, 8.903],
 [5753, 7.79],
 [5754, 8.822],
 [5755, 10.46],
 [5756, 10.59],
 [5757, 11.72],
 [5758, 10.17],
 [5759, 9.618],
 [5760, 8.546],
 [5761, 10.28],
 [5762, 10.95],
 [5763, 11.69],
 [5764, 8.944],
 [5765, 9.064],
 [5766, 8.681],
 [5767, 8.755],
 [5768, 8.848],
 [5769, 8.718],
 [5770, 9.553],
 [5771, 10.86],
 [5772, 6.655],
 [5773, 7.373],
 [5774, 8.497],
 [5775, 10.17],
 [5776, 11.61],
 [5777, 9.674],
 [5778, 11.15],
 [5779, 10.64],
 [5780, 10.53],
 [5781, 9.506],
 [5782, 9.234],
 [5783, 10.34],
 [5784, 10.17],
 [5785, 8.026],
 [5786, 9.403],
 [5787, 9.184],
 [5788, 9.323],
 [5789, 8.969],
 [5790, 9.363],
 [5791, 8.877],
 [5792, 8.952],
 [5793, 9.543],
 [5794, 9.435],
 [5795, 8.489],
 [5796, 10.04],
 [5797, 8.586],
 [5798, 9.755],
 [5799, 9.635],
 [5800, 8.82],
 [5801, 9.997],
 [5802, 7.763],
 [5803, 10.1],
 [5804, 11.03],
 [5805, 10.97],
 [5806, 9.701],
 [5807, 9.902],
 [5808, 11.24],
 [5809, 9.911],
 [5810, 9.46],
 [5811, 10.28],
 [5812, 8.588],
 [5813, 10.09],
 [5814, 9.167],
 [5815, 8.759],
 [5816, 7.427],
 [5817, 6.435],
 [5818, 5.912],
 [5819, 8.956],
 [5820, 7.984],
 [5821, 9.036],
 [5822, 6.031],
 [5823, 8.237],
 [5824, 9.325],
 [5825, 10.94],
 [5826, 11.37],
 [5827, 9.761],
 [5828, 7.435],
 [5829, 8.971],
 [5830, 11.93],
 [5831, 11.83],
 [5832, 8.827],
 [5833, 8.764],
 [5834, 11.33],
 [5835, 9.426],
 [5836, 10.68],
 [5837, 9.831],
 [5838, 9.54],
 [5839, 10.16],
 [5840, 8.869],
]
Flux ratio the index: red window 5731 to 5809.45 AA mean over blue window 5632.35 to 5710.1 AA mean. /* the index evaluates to 1.04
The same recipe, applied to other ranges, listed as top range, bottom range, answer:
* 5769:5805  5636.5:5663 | 1.08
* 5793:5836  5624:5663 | 1.07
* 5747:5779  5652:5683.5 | 1.08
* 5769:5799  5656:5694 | 1.04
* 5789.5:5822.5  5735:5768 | 0.94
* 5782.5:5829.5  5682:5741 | 0.95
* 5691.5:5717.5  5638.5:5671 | 1.10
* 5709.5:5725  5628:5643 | 1.14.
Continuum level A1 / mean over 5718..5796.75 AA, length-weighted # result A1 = 9.61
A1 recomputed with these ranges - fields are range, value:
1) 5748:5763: 9.88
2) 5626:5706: 9.09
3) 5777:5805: 9.54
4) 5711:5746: 9.75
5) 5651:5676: 8.78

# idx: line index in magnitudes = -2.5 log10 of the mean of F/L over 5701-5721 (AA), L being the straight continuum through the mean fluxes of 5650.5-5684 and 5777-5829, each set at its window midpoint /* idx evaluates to -0.12 mag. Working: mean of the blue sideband 8.81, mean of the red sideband 9.29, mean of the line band 10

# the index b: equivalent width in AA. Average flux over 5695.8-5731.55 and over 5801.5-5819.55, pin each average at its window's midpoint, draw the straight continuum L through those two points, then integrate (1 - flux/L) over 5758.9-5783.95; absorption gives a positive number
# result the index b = -0.3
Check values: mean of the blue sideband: 9.92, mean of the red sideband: 9.2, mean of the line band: 9.61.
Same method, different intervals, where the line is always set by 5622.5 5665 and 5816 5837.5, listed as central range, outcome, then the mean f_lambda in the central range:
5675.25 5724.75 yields -4.4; 9.67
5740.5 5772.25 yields -1.9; 9.54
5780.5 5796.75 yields -0.4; 9.29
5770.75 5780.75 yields -0.7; 9.68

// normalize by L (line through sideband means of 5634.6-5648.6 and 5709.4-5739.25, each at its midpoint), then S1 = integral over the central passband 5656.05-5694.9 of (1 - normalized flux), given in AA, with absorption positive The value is 1.69 AA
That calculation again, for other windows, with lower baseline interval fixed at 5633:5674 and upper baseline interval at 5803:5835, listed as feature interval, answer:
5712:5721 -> -0.8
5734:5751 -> -1.0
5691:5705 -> -1.1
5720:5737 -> -1.3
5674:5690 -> -1.1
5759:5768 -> -0.4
